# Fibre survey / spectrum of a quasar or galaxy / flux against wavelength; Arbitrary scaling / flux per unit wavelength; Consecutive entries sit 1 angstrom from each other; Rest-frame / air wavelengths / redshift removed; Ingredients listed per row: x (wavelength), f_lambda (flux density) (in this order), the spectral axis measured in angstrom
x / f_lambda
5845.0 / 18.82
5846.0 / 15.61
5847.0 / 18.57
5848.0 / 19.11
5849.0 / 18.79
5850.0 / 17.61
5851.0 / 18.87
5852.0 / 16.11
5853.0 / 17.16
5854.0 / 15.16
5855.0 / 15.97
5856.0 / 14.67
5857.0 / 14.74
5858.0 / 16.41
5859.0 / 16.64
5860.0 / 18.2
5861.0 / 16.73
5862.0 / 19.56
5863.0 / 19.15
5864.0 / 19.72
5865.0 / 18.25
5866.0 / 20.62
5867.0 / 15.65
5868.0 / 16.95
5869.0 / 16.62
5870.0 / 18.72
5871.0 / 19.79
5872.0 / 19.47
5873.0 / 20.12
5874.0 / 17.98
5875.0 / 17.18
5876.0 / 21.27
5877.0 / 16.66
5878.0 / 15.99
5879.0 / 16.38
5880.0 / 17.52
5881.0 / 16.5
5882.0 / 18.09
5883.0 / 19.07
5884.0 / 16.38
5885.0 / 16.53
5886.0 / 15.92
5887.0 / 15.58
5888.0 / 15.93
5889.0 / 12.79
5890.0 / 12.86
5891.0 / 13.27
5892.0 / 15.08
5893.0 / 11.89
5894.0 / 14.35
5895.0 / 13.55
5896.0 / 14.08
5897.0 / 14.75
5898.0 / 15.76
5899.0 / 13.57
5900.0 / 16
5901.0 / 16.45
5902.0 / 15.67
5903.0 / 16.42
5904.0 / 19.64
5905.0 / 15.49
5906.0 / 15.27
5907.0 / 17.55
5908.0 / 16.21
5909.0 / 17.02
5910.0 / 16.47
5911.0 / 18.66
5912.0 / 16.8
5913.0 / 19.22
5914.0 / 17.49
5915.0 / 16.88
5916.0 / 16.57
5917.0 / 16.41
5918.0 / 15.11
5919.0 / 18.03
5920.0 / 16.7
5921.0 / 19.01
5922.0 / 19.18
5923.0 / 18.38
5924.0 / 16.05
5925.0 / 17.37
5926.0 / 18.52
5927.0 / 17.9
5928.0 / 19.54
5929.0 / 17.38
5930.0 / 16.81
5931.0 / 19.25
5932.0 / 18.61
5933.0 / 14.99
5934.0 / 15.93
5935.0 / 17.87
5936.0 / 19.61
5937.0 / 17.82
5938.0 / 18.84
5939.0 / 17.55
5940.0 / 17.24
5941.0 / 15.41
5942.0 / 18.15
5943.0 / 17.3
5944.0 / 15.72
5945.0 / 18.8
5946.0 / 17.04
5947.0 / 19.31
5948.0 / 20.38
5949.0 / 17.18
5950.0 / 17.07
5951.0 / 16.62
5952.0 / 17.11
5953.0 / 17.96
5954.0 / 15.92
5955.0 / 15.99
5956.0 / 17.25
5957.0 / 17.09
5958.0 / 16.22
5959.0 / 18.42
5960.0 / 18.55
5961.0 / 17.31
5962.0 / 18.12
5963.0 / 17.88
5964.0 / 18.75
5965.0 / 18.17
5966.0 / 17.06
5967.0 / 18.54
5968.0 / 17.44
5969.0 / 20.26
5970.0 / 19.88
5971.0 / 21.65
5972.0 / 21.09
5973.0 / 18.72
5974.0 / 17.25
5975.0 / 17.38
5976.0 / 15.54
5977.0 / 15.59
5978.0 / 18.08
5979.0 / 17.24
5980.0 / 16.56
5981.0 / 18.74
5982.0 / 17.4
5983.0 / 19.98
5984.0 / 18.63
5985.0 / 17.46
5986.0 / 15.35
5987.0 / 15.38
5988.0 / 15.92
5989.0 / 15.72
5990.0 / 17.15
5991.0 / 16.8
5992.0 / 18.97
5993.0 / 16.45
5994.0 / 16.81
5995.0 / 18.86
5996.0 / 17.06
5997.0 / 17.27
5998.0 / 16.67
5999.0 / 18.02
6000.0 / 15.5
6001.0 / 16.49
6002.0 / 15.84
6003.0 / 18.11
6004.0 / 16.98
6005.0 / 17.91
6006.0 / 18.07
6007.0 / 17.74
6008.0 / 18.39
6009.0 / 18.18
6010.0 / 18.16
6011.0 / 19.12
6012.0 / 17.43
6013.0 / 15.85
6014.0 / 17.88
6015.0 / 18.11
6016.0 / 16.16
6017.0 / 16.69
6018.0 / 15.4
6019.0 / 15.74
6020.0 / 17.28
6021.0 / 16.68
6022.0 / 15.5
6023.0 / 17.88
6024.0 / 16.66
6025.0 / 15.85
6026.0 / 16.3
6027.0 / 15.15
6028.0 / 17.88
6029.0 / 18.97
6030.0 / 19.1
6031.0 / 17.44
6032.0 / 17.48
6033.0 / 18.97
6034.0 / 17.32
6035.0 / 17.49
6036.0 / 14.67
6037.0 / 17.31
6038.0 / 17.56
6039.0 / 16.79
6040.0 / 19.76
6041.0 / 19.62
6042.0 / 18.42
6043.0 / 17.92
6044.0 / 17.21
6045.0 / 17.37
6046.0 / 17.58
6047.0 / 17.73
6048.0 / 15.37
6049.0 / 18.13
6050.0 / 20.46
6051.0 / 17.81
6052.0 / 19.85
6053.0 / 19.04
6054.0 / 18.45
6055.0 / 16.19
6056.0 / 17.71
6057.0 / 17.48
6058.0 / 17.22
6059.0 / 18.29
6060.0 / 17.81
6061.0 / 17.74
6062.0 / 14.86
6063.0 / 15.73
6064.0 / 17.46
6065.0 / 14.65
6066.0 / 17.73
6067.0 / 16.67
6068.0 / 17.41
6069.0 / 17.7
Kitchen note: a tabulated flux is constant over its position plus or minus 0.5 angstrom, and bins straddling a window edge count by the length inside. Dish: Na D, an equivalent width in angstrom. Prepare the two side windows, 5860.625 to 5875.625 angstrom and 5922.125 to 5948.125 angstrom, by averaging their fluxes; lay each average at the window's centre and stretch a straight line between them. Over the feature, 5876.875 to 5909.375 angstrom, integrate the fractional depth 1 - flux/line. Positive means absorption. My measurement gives 4.5 angstrom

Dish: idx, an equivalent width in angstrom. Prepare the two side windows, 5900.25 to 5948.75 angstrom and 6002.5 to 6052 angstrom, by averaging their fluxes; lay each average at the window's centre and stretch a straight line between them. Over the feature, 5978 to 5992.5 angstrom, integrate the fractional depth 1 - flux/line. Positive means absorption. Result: 0.2 angstrom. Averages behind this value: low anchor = 17.4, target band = 17.3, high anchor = 17.5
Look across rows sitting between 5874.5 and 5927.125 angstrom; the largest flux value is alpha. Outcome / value 21.27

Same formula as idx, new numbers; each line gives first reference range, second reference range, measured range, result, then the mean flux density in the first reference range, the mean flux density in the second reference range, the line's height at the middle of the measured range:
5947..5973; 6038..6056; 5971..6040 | 3.1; 18.1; 18.1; 18.1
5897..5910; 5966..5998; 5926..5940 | -0.9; 16.2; 17.7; 16.8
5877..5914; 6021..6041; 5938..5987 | -3.3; 15.9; 17.3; 16.6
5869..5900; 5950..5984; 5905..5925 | -0.4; 16.2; 17.9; 16.8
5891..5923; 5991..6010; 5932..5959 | -1.0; 16.3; 17.4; 16.7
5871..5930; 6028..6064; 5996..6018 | 0.2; 16.7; 17.7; 17.5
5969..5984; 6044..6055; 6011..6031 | 1.3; 18.3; 18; 18.1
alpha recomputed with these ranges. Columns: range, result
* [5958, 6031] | 21.65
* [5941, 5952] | 20.38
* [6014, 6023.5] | 18.11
